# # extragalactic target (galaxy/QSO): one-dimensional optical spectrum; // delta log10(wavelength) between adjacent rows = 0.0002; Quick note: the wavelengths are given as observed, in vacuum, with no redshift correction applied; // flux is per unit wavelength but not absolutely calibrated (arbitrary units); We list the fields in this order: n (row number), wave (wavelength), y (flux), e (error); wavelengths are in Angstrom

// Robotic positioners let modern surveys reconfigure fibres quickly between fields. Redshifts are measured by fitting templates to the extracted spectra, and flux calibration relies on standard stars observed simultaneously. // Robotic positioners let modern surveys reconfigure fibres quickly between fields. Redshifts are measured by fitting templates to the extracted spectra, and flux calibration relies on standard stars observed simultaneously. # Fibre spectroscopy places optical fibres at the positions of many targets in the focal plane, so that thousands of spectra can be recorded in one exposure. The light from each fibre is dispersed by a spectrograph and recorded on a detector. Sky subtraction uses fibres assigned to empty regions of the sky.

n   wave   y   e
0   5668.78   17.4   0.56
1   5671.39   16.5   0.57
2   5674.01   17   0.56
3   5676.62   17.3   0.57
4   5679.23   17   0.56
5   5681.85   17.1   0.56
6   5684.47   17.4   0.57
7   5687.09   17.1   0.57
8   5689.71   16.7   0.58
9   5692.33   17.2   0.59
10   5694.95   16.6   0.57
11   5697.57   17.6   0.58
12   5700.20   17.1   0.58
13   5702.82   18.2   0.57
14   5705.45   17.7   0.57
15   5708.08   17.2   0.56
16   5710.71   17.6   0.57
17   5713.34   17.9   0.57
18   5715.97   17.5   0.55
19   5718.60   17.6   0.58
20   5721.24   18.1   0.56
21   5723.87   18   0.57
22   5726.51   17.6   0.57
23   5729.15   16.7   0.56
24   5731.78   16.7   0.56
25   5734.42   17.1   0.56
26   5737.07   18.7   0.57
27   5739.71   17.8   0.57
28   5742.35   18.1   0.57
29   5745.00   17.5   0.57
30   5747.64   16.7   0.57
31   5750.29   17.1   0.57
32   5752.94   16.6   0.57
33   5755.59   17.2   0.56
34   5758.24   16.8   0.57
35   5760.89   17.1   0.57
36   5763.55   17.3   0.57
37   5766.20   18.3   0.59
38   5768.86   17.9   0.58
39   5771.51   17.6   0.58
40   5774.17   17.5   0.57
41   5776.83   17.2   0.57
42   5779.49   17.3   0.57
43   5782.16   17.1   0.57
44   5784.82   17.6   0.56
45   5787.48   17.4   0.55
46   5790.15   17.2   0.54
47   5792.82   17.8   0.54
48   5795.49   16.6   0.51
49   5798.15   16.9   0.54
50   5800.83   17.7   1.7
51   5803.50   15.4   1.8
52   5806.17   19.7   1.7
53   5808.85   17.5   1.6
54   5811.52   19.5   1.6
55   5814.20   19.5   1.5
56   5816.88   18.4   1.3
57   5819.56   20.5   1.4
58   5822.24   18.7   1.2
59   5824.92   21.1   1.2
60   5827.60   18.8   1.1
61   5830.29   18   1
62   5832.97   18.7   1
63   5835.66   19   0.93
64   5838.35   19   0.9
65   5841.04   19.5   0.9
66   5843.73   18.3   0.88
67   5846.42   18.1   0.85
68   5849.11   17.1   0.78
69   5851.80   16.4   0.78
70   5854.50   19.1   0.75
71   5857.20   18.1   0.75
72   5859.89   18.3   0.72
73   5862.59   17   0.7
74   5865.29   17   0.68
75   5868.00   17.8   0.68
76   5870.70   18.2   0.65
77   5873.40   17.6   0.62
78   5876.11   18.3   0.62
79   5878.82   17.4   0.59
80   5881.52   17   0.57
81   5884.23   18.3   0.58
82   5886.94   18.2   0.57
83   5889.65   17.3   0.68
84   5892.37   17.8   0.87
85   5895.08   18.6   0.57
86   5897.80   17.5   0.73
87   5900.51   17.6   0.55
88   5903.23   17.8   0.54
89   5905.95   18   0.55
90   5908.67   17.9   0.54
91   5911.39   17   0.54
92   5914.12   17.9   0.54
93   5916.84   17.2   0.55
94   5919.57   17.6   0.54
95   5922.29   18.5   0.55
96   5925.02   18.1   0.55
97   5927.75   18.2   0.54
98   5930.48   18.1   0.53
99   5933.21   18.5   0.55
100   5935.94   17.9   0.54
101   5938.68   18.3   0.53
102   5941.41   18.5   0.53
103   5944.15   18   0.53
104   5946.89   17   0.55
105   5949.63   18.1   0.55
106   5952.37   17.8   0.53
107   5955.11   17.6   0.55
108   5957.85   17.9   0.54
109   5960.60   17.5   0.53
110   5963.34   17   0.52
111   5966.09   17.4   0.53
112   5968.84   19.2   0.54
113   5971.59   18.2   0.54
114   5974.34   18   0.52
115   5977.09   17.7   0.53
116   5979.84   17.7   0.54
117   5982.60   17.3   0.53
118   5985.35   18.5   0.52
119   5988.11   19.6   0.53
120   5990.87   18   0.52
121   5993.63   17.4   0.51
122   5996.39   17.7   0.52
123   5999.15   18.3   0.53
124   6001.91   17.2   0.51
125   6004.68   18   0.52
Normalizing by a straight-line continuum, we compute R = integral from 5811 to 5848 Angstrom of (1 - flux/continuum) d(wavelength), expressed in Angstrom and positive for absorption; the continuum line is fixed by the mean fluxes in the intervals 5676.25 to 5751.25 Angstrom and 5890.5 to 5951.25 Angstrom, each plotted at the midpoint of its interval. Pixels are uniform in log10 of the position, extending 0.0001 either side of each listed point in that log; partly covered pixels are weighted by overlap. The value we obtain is -2.86 Angstrom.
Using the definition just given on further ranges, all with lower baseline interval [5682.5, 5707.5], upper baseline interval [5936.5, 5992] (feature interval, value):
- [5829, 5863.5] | -1.1 Angstrom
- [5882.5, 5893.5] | -0.1 Angstrom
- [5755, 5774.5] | 0.0 Angstrom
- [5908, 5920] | 0.2 Angstrom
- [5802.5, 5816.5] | -0.7 Angstrom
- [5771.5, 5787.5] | 0.1 Angstrom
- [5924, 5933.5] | -0.2 Angstrom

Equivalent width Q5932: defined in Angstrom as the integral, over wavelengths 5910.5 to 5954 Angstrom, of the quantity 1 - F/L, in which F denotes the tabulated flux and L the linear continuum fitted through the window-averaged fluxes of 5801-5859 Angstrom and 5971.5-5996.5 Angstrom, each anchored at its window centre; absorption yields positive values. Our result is 0.66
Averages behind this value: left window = 18.6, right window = 18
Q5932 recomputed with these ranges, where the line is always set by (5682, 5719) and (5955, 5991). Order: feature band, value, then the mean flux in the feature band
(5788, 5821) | -0.82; 18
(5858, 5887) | 0.06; 17.7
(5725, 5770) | 0.29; 17.4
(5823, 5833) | -0.86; 19.2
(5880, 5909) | -0.01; 17.8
